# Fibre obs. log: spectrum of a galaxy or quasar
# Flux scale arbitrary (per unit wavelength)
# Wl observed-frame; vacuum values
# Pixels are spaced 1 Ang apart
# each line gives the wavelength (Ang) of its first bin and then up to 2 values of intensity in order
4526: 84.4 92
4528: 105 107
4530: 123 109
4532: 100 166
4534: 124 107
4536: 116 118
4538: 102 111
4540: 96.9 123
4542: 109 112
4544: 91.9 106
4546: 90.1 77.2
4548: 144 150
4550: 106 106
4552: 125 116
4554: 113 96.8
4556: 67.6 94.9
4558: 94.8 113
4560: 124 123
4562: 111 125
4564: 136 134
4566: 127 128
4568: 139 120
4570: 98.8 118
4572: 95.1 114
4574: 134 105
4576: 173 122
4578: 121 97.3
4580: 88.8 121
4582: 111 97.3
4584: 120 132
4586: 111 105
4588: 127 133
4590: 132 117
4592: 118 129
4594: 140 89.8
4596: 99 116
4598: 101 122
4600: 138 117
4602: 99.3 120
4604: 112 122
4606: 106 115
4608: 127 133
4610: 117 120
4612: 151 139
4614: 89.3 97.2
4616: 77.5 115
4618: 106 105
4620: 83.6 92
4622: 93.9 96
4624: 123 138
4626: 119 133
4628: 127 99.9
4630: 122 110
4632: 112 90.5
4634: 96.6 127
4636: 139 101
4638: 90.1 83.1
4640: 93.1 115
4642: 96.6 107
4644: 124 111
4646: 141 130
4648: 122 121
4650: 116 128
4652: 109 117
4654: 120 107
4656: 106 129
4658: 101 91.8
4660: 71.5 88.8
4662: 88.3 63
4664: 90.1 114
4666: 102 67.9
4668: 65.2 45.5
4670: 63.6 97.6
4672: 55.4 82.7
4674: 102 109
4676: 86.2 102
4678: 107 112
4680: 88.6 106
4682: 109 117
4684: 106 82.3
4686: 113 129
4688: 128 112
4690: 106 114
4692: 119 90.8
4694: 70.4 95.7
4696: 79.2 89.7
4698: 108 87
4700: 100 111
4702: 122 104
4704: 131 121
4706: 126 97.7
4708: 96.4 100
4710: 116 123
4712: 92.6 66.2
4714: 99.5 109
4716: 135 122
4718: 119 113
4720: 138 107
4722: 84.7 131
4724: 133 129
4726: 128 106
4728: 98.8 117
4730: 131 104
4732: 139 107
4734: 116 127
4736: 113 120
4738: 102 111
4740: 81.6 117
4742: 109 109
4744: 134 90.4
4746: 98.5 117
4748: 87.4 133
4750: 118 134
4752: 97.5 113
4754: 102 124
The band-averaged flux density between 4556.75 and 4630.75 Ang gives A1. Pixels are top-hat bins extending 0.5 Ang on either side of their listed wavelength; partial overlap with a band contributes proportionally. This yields 116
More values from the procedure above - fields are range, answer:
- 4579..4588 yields 111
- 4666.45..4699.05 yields 95.5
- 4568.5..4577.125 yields 120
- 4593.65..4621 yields 113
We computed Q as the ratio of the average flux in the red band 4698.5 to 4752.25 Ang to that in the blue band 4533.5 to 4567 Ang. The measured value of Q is 1.00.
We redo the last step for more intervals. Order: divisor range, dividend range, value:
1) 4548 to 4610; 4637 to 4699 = 0.86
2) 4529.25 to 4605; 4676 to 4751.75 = 0.95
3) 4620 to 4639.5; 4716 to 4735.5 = 1.09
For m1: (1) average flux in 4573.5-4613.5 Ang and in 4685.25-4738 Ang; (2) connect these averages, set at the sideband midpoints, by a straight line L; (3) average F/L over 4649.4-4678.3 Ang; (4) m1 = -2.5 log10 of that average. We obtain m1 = 0.21 mag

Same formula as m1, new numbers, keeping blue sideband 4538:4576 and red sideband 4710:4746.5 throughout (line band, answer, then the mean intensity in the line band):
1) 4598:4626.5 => 0.00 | 113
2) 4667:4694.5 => 0.17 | 96.5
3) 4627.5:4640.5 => 0.06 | 107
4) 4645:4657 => -0.06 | 120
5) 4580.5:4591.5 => -0.05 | 119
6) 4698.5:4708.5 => 0.03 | 110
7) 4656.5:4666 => 0.21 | 93.5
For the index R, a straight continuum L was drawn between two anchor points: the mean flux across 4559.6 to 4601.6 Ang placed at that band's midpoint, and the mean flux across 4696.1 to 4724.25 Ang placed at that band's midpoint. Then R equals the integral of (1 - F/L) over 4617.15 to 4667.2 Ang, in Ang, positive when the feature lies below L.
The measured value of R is 3.1 Ang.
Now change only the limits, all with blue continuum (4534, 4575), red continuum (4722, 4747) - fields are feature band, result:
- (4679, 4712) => 2.3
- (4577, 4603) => -0.5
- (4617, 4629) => 0.3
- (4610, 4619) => 0.1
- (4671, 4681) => 1.7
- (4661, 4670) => 2.7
